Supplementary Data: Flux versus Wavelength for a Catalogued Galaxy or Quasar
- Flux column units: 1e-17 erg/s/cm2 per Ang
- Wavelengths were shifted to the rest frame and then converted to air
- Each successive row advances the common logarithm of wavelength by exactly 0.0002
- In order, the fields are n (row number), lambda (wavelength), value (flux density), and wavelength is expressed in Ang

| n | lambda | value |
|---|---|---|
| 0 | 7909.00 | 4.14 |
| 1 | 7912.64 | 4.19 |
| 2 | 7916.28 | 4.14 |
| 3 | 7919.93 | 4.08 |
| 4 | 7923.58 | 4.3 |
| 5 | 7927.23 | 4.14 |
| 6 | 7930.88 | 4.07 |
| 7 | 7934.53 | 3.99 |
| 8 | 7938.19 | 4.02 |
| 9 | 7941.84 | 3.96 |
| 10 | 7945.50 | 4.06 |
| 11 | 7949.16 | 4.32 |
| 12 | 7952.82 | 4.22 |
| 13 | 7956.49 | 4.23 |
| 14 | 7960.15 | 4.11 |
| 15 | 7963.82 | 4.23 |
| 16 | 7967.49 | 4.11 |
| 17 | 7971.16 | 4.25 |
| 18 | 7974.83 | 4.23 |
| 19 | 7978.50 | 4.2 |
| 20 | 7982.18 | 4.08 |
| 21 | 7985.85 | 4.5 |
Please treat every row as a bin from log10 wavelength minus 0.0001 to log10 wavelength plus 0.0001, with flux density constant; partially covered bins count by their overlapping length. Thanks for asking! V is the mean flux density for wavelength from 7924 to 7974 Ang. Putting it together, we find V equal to 4.14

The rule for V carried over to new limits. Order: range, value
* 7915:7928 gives 4.17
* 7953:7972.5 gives 4.19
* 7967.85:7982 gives 4.2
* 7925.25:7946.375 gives 4.04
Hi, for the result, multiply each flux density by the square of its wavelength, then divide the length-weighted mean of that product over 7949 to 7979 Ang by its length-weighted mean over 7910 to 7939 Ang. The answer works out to 1.0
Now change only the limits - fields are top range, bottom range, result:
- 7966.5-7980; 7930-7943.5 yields 1.06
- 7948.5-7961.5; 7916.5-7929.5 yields 1.02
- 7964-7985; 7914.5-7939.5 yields 1.03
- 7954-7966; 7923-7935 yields 1.02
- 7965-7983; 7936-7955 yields 1.02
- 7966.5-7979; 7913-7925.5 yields 1.02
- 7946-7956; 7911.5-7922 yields 1.03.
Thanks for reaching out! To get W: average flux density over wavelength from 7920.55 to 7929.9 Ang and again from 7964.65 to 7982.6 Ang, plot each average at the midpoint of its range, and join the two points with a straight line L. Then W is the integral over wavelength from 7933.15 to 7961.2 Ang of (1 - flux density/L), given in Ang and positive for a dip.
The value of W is 0.5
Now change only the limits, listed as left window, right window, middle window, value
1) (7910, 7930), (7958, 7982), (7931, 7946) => 0.6 Ang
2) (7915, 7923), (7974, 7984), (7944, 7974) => -0.3 Ang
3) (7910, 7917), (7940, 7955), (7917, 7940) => 0.3 Ang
